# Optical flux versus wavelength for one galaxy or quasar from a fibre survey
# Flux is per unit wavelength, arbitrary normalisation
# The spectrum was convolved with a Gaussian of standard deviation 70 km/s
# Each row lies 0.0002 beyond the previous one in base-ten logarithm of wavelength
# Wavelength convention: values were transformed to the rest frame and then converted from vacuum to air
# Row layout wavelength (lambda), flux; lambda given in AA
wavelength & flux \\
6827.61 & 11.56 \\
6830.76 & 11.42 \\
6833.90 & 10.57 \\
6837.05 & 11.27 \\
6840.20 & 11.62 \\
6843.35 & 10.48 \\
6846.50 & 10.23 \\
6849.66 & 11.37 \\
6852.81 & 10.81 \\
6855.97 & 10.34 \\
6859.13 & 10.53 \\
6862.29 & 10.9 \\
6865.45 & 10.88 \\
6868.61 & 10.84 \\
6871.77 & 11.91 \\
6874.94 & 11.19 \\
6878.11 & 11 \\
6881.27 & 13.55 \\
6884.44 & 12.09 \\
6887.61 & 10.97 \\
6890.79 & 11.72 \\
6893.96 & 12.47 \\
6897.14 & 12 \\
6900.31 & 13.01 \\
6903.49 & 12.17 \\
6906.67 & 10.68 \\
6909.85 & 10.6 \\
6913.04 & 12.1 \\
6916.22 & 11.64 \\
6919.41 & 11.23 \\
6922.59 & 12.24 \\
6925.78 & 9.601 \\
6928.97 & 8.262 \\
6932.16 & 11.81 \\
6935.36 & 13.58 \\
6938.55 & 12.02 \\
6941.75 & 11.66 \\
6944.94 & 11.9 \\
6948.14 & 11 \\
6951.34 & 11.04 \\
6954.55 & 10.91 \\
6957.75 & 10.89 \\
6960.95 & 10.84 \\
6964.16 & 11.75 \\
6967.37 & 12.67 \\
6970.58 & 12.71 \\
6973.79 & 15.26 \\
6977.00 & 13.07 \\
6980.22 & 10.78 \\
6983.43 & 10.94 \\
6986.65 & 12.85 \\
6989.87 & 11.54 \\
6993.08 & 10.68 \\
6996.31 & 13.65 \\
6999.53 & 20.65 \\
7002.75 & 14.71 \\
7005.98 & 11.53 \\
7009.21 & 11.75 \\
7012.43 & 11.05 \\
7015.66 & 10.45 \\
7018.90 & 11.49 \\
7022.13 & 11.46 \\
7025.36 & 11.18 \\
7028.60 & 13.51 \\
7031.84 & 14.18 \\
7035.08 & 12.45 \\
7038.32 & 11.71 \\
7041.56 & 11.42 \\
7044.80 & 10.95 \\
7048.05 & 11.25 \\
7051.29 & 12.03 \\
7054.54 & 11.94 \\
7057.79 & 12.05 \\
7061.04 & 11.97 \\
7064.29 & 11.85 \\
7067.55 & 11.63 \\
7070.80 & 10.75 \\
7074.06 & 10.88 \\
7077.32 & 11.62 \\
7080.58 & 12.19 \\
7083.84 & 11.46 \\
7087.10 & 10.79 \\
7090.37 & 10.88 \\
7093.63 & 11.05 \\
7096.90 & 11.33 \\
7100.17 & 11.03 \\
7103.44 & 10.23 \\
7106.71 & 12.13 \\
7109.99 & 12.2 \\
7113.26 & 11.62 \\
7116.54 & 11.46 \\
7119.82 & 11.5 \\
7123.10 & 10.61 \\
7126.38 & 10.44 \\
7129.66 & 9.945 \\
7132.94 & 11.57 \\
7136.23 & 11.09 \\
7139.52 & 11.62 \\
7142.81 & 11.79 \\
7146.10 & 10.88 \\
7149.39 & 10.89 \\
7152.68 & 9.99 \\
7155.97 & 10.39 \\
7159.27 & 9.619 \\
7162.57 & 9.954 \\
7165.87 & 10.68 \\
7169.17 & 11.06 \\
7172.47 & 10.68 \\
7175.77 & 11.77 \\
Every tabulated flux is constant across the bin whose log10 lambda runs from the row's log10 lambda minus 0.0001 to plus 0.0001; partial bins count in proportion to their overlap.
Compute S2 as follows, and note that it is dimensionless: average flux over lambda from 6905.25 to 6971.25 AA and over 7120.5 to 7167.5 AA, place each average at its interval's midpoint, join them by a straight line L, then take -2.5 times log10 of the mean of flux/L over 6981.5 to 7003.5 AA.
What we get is -0.20 mag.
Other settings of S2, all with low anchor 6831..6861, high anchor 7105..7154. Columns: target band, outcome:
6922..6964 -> -0.02 mag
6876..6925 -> -0.09 mag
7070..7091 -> -0.01 mag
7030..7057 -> -0.09 mag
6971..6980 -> -0.22 mag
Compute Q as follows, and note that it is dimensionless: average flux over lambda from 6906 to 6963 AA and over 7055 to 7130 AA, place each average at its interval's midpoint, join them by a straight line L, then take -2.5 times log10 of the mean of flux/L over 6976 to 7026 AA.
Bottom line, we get -0.102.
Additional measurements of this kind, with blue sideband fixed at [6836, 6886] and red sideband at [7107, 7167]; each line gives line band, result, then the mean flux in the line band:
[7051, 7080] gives -0.061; 11.6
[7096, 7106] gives 0.002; 10.9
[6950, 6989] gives -0.083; 12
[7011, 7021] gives 0.003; 11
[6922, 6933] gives 0.092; 10.2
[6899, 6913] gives -0.047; 11.6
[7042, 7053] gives -0.039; 11.4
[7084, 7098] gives -0.007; 11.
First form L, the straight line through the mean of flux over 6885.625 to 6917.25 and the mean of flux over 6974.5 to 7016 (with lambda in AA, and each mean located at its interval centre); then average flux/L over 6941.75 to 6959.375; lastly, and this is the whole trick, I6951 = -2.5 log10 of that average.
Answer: 0.10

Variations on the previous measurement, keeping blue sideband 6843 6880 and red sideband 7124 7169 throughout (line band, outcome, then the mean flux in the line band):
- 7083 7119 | -0.055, 11.3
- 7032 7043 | -0.133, 12.2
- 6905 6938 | -0.033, 11.2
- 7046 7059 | -0.098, 11.8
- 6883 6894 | -0.079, 11.7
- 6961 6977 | -0.188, 12.9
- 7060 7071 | -0.085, 11.6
